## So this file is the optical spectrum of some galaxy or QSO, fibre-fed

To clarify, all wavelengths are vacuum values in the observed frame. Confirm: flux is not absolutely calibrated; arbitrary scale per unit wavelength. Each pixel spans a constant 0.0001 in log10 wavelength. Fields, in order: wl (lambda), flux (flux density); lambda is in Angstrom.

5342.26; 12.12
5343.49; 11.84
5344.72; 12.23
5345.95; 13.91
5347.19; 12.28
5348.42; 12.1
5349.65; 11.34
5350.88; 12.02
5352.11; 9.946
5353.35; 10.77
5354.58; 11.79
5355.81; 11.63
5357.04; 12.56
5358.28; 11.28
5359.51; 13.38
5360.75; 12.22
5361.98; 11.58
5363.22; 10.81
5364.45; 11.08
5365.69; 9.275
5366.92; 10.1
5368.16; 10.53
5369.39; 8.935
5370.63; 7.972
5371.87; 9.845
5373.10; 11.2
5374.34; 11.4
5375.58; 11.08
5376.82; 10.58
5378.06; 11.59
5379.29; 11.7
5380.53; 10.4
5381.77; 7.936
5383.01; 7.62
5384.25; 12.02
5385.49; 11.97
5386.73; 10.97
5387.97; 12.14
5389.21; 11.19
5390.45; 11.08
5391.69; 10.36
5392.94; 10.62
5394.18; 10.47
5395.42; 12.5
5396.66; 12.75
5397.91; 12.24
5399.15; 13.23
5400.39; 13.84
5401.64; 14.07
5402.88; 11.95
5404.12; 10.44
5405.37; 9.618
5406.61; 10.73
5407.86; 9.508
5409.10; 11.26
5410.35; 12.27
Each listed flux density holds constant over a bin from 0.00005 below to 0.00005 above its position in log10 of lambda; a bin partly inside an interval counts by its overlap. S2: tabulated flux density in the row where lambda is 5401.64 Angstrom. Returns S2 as 14.07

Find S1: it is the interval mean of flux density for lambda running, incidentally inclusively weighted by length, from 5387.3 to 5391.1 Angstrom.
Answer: 11.5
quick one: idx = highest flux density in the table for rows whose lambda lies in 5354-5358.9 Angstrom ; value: 12.56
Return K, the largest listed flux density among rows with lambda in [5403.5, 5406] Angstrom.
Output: 10.44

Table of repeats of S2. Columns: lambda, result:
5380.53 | 10.4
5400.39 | 13.84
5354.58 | 11.79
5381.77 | 7.936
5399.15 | 13.23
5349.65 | 11.34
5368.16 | 10.53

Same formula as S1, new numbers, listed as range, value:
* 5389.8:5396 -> 11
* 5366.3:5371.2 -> 9.41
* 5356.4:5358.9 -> 11.9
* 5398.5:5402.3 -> 13.7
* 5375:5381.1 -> 11.1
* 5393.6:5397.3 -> 11.9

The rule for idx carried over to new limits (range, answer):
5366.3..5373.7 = 11.2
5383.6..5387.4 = 12.02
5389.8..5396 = 12.5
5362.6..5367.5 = 11.08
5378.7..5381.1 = 11.7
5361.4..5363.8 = 11.58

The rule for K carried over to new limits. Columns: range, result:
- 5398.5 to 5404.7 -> 14.07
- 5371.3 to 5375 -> 11.4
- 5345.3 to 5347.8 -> 13.91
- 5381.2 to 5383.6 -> 7.936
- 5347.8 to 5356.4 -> 12.1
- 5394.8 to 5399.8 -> 13.23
